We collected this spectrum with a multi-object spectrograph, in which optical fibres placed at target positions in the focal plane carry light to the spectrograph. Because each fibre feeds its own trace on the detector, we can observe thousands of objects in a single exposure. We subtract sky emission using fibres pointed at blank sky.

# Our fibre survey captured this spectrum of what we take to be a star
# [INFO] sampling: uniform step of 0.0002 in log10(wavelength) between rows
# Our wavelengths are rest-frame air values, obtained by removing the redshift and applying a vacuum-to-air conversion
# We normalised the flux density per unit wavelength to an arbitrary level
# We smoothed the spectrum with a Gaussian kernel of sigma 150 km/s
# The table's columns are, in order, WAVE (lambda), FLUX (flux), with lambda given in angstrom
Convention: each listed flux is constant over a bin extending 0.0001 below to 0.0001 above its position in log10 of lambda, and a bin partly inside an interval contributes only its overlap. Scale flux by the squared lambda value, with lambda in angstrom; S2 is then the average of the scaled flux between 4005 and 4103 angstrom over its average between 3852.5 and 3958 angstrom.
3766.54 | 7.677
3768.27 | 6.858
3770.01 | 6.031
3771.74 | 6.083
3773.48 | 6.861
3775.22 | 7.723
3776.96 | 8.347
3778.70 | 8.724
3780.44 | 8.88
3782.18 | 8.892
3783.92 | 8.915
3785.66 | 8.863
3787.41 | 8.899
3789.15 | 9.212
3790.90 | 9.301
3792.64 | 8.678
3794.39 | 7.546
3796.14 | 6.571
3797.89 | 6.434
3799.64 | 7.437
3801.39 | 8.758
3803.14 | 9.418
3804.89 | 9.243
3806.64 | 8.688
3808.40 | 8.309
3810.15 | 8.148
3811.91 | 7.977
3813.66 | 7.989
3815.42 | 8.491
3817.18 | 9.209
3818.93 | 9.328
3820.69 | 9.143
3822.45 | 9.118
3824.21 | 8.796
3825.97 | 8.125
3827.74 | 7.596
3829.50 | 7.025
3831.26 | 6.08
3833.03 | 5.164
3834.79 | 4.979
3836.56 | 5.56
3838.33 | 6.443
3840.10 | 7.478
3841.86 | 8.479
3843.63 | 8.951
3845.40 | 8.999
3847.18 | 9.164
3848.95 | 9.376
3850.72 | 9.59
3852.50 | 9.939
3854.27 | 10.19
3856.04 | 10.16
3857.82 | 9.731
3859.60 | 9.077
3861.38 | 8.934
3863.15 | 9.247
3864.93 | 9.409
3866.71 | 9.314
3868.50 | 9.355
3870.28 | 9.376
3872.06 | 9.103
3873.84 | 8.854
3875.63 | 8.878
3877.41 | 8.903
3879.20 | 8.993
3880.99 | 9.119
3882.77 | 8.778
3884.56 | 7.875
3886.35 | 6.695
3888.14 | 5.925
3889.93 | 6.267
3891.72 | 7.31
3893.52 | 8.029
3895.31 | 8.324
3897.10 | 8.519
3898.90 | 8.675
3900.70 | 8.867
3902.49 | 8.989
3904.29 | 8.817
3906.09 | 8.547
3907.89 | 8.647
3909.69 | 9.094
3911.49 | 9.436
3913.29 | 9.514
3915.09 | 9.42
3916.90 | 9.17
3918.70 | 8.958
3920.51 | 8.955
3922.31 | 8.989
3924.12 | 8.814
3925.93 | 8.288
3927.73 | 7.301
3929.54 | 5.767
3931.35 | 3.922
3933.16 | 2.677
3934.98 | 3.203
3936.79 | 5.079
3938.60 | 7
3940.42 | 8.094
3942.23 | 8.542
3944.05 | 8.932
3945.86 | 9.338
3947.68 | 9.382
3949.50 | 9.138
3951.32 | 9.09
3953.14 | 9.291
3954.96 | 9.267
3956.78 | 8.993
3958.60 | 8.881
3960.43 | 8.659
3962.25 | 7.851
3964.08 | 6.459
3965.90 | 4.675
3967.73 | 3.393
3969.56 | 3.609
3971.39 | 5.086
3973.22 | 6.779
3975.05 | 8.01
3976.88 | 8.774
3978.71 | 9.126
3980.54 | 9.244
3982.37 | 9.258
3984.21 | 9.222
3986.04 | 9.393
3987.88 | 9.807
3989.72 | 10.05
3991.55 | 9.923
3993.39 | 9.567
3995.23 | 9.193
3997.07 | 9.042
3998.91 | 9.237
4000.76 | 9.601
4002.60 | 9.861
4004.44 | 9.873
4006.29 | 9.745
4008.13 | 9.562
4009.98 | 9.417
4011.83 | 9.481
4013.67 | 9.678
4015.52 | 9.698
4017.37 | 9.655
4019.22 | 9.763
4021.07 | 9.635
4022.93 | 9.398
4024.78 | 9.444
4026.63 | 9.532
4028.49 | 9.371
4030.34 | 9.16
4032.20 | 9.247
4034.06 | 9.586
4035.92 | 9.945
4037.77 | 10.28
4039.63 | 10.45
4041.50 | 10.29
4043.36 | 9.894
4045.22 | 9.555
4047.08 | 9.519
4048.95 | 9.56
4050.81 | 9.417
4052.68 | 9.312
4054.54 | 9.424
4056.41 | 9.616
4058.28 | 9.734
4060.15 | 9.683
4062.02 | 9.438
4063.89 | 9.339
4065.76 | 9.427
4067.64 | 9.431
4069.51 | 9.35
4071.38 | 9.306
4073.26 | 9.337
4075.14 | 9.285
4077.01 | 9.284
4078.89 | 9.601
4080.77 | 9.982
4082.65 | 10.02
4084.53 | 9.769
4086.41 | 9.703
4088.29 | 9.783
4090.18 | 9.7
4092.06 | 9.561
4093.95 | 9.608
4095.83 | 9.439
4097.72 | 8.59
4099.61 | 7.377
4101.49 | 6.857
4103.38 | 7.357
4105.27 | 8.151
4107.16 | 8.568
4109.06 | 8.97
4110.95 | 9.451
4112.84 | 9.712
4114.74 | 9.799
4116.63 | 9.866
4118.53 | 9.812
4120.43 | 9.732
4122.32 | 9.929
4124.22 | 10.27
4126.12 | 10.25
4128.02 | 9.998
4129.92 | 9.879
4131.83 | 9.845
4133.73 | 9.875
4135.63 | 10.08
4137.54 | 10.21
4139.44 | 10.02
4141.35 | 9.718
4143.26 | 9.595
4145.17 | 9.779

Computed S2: 1.2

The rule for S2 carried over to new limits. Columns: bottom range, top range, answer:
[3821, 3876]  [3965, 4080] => 1.18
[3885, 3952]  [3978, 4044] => 1.28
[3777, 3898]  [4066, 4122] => 1.25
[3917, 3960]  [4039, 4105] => 1.28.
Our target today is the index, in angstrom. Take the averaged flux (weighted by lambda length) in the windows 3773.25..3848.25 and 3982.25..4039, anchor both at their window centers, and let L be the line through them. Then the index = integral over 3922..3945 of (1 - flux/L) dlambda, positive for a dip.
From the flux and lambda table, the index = 6.1 angstrom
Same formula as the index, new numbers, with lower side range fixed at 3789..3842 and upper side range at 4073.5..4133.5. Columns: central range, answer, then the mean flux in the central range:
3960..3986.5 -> 4.4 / 7.25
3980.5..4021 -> -3.4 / 9.57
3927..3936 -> 4.2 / 4.52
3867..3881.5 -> -1.6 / 9.08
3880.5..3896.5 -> 1.3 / 7.57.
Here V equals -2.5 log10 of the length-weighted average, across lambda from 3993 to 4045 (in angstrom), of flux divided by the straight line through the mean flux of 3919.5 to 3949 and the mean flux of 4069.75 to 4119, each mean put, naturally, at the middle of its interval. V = -0.17 mag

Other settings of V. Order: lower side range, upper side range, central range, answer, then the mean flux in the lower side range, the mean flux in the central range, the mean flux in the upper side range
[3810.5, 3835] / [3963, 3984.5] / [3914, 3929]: -0.20 mag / 7.87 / 8.68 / 6.91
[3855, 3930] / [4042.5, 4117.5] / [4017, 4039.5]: -0.06 mag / 8.65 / 9.61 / 9.29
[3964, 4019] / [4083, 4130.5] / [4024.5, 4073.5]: -0.08 mag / 8.6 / 9.58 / 9.29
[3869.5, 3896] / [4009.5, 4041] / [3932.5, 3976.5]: 0.23 mag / 8.16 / 7.19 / 9.64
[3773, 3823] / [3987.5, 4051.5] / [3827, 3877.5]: 0.04 mag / 8.46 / 8.46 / 9.64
